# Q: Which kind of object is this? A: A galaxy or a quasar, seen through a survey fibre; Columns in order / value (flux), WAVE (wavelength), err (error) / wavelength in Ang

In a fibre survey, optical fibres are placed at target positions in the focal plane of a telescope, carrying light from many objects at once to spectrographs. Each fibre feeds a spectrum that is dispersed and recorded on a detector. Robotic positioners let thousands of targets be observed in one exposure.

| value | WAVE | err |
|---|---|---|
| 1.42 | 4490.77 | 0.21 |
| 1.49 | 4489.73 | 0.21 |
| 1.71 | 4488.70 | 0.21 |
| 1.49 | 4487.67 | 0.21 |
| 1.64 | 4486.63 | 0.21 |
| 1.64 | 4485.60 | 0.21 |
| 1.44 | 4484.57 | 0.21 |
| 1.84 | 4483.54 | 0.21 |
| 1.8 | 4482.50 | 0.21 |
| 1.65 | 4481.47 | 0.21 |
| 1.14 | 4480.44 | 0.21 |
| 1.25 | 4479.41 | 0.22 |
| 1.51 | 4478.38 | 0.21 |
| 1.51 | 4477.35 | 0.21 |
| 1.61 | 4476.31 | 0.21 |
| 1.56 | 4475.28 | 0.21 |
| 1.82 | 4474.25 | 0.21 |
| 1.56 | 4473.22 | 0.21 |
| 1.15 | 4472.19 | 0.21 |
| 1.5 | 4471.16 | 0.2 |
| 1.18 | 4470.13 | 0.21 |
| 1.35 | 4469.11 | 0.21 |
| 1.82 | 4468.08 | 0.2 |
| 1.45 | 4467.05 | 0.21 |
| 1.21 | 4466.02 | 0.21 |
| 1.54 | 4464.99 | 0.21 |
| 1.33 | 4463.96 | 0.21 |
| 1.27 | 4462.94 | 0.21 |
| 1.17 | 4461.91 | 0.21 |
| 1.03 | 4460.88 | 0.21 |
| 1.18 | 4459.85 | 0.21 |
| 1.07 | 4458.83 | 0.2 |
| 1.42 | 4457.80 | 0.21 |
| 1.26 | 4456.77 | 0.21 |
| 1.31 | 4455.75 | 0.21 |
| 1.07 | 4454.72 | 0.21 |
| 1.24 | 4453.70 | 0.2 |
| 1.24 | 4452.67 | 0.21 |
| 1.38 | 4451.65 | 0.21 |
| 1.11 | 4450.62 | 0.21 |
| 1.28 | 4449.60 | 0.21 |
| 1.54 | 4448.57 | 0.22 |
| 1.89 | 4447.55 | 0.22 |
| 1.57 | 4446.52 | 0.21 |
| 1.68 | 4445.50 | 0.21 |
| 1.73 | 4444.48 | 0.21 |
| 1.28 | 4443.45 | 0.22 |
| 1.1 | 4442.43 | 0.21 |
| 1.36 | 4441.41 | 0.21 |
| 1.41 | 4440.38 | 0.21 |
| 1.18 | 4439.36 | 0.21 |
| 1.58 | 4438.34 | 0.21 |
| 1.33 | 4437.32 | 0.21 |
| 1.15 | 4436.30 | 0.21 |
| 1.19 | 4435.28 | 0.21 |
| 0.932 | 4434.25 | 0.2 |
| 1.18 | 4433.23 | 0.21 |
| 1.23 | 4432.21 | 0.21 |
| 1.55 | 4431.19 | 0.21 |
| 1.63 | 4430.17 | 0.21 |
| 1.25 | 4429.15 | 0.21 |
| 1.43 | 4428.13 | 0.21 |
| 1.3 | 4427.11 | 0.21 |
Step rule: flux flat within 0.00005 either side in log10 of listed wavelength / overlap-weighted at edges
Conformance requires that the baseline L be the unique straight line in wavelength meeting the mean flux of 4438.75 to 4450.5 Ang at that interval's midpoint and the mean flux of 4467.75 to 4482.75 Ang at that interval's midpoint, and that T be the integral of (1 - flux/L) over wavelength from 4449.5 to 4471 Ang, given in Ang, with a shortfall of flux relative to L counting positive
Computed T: 2.7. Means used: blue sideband 1.45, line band 1.29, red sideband 1.49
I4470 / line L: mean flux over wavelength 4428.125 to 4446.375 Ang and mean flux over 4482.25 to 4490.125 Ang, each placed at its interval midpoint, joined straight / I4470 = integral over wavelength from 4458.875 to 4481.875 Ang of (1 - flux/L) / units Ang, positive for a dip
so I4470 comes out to 2.2 Ang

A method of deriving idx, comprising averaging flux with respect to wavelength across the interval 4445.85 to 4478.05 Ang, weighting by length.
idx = 1.38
